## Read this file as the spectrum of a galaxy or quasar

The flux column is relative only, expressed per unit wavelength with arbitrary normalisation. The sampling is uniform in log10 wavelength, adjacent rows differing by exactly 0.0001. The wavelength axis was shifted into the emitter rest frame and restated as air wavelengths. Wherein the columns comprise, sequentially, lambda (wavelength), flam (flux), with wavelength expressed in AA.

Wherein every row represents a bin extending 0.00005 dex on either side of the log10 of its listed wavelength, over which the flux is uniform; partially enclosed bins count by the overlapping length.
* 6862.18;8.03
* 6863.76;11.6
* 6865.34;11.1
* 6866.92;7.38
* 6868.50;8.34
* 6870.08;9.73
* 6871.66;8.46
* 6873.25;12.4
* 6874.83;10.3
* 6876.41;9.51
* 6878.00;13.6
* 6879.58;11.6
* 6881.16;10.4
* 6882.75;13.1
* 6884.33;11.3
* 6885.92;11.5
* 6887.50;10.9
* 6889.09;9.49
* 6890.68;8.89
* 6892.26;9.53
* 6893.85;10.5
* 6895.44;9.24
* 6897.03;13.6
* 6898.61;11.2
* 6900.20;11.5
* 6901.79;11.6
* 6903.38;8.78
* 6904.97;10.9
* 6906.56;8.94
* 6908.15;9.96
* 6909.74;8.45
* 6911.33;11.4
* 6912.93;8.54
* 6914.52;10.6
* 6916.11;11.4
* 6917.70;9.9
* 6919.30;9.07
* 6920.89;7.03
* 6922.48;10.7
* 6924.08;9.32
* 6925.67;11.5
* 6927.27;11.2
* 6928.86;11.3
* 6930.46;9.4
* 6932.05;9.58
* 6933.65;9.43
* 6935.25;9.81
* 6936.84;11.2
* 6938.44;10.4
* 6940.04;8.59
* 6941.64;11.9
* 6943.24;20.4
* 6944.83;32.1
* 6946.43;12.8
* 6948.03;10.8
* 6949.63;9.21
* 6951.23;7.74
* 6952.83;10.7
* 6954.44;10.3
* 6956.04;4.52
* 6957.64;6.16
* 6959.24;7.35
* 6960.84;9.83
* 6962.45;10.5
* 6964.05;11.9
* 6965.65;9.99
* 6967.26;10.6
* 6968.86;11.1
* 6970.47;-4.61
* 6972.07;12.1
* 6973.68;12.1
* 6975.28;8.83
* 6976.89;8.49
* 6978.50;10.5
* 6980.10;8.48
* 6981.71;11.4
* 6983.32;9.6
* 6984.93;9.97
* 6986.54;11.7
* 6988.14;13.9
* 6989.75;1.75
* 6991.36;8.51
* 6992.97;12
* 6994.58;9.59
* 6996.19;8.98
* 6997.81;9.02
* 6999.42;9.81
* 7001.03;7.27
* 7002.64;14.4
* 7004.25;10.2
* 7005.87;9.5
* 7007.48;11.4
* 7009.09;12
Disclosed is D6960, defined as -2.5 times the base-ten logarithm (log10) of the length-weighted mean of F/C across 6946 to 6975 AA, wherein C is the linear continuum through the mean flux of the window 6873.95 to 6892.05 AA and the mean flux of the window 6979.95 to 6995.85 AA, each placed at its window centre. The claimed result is 0.118 mag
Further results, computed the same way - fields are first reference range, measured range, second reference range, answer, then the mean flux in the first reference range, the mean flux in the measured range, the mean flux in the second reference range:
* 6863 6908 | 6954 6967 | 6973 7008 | 0.14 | 10.5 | 8.85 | 9.86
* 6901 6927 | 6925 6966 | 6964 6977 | -0.19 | 9.9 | 11.1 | 8.8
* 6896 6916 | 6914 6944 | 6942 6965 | 0.04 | 10.5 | 10.7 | 11.7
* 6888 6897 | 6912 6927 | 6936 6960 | 0.09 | 9.91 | 9.84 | 11.6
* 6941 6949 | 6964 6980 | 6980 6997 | 0.37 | 17.5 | 8.94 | 9.67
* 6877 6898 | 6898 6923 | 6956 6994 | 0.06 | 11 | 9.98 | 9.12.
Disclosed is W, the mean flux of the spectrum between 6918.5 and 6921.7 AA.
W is 8.07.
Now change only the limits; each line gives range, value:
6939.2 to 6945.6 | 18.1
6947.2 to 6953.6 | 9.62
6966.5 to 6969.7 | 10.7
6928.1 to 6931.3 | 10.3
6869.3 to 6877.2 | 10.1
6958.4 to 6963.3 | 9.23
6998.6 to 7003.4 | 10.5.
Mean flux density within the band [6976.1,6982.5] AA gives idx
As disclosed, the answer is 9.72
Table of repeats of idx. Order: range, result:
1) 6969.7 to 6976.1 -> 7.17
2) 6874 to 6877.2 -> 9.96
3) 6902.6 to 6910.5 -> 9.41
